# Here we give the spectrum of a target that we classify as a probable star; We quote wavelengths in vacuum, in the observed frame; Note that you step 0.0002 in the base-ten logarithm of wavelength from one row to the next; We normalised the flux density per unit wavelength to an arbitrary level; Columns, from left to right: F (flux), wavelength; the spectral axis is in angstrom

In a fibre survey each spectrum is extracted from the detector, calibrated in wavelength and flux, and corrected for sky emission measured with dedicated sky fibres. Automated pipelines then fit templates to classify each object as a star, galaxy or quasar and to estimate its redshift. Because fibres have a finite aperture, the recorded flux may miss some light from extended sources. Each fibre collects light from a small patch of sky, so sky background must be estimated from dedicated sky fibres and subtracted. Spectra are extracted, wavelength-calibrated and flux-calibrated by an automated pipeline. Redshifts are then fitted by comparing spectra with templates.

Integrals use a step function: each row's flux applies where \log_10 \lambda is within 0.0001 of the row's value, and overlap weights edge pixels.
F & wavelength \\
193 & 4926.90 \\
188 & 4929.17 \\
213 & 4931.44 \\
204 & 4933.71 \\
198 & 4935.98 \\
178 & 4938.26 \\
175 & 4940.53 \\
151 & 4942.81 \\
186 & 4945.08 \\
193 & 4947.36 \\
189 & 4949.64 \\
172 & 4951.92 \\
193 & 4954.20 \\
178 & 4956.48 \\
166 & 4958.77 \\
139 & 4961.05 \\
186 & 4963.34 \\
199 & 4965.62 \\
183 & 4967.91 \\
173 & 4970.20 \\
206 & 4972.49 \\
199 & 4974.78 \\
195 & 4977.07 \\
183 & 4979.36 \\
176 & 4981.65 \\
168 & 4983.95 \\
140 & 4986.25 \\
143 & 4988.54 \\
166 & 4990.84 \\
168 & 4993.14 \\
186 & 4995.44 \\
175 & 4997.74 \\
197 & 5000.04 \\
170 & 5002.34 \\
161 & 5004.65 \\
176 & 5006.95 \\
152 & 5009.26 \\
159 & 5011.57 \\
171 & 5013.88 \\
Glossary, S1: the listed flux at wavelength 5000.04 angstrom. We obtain 197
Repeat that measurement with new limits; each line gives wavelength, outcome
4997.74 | 175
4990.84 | 166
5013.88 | 171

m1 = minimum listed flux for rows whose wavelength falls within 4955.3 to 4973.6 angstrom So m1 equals 139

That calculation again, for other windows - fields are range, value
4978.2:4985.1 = 168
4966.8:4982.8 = 173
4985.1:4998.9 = 140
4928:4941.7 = 175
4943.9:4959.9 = 166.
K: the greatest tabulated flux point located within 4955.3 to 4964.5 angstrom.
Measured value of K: 186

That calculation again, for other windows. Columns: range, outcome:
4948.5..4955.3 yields 193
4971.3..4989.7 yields 206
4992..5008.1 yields 197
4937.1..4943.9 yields 178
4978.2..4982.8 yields 183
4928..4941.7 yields 213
